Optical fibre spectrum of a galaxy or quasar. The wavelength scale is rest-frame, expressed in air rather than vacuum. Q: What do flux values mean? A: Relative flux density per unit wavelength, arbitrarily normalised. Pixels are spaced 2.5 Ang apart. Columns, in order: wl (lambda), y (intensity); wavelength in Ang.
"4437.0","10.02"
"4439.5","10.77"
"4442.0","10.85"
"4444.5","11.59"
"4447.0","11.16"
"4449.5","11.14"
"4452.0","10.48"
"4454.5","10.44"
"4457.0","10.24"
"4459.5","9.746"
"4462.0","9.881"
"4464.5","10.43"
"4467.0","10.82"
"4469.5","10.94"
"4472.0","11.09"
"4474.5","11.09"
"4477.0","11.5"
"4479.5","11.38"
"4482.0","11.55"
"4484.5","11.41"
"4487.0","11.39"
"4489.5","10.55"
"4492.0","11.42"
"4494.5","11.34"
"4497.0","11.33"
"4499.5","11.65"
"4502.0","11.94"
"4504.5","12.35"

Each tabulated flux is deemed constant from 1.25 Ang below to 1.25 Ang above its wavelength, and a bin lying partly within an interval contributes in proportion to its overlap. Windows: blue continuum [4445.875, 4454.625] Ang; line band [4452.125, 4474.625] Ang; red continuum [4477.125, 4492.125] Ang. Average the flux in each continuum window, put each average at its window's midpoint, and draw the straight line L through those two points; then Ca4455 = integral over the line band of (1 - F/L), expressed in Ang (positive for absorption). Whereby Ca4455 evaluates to 1.08 Ang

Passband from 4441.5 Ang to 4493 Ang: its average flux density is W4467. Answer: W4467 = 10.9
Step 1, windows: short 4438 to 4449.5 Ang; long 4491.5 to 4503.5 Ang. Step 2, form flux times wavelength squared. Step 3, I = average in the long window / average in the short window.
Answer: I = 1.07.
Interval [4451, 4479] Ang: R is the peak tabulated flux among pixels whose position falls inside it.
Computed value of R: 11.5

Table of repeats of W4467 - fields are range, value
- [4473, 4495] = 11.3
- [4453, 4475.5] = 10.5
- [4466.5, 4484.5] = 11.2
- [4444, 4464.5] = 10.5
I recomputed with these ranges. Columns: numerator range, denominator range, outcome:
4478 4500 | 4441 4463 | 1.08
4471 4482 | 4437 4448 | 1.05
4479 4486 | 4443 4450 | 1.03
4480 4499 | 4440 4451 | 1.03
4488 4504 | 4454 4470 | 1.12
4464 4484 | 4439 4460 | 1.05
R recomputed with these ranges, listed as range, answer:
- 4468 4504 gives 11.94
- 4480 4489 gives 11.55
